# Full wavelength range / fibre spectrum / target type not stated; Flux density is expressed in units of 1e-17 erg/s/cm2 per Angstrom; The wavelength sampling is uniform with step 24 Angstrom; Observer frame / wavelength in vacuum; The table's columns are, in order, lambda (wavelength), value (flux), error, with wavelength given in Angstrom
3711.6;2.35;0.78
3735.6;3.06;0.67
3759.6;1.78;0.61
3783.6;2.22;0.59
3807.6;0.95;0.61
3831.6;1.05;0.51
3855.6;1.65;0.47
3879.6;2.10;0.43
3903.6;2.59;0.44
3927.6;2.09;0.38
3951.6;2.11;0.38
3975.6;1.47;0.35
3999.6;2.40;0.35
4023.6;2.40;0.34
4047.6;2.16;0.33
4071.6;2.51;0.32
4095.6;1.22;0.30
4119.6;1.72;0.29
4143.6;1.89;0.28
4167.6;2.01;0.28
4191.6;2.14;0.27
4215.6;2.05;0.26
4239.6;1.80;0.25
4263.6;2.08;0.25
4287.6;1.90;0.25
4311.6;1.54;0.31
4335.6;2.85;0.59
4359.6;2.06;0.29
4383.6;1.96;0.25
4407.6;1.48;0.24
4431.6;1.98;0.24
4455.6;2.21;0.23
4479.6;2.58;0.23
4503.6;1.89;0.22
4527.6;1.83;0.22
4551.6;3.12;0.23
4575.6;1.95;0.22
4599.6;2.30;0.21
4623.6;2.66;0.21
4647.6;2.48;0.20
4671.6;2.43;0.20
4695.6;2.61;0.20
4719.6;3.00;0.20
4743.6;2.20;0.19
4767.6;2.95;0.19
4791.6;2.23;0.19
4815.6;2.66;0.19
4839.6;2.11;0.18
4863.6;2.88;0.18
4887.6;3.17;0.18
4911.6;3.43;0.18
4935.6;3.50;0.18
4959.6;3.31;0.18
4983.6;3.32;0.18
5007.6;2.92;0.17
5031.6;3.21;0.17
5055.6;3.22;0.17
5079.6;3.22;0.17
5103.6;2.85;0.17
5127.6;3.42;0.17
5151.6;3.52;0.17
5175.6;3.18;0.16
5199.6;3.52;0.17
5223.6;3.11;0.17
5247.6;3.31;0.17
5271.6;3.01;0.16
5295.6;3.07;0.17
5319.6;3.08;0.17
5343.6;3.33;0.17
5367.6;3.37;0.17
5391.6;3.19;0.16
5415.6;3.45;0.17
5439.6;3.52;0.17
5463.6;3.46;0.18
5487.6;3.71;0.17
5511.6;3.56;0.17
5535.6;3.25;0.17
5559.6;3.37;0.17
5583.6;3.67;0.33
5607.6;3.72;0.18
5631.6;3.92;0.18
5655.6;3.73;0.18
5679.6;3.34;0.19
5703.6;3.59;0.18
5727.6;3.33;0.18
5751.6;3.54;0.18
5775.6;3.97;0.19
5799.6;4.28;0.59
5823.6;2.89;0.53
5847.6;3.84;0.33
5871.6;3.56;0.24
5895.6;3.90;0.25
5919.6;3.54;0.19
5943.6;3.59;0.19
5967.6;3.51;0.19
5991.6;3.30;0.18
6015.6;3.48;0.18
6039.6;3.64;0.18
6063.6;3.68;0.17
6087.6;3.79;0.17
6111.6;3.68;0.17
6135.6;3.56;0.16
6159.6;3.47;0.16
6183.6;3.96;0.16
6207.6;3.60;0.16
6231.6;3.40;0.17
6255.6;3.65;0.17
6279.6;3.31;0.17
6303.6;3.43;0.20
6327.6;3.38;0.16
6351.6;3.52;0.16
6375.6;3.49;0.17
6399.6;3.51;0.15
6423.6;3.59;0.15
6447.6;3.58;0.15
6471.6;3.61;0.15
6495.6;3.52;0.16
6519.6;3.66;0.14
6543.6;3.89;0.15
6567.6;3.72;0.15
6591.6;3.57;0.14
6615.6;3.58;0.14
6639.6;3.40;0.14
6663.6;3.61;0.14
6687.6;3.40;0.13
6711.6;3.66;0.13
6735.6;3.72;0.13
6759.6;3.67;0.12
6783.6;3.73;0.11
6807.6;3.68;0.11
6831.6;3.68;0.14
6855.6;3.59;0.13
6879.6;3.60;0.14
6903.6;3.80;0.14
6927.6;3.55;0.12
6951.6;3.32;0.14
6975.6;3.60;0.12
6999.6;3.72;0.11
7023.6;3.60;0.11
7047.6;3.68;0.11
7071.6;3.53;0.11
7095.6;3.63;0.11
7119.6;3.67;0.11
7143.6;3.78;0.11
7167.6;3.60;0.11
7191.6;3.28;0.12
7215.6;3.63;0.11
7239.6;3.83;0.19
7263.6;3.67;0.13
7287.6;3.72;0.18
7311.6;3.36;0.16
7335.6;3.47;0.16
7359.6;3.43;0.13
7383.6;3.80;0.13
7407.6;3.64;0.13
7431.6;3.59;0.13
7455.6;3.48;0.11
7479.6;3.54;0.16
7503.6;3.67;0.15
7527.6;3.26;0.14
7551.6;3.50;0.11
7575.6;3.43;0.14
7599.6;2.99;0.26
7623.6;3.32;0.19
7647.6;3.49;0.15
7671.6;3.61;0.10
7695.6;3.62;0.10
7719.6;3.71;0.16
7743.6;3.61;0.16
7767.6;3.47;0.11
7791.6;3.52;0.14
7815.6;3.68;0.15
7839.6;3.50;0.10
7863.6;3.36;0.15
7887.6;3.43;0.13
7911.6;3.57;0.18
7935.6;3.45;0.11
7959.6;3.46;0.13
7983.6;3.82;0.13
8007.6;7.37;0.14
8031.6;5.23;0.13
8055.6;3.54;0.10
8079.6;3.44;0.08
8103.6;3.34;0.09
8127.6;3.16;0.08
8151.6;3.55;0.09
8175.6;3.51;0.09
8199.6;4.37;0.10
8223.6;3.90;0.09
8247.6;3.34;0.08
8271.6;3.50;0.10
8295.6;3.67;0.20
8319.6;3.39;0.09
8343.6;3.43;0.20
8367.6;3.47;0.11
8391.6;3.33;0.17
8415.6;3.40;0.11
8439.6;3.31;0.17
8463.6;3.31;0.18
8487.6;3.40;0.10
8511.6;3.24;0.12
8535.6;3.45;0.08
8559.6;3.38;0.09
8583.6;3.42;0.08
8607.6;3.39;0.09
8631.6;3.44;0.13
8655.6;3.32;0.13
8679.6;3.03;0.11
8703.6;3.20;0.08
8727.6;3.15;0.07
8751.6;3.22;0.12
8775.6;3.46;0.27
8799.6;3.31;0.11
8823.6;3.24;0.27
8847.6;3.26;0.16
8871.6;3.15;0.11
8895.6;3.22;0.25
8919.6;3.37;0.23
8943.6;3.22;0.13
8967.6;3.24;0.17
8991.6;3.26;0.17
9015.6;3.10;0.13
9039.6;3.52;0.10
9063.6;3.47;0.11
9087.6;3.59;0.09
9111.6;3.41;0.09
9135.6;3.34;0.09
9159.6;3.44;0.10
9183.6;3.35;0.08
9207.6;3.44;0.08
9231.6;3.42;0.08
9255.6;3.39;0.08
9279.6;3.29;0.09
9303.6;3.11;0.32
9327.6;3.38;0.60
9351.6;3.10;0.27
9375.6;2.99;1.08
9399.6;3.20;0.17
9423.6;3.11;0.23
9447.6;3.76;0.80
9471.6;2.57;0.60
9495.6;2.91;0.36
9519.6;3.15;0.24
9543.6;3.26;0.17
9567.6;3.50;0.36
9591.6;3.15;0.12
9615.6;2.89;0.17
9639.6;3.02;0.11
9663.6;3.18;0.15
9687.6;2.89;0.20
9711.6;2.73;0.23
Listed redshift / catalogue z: 0.220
